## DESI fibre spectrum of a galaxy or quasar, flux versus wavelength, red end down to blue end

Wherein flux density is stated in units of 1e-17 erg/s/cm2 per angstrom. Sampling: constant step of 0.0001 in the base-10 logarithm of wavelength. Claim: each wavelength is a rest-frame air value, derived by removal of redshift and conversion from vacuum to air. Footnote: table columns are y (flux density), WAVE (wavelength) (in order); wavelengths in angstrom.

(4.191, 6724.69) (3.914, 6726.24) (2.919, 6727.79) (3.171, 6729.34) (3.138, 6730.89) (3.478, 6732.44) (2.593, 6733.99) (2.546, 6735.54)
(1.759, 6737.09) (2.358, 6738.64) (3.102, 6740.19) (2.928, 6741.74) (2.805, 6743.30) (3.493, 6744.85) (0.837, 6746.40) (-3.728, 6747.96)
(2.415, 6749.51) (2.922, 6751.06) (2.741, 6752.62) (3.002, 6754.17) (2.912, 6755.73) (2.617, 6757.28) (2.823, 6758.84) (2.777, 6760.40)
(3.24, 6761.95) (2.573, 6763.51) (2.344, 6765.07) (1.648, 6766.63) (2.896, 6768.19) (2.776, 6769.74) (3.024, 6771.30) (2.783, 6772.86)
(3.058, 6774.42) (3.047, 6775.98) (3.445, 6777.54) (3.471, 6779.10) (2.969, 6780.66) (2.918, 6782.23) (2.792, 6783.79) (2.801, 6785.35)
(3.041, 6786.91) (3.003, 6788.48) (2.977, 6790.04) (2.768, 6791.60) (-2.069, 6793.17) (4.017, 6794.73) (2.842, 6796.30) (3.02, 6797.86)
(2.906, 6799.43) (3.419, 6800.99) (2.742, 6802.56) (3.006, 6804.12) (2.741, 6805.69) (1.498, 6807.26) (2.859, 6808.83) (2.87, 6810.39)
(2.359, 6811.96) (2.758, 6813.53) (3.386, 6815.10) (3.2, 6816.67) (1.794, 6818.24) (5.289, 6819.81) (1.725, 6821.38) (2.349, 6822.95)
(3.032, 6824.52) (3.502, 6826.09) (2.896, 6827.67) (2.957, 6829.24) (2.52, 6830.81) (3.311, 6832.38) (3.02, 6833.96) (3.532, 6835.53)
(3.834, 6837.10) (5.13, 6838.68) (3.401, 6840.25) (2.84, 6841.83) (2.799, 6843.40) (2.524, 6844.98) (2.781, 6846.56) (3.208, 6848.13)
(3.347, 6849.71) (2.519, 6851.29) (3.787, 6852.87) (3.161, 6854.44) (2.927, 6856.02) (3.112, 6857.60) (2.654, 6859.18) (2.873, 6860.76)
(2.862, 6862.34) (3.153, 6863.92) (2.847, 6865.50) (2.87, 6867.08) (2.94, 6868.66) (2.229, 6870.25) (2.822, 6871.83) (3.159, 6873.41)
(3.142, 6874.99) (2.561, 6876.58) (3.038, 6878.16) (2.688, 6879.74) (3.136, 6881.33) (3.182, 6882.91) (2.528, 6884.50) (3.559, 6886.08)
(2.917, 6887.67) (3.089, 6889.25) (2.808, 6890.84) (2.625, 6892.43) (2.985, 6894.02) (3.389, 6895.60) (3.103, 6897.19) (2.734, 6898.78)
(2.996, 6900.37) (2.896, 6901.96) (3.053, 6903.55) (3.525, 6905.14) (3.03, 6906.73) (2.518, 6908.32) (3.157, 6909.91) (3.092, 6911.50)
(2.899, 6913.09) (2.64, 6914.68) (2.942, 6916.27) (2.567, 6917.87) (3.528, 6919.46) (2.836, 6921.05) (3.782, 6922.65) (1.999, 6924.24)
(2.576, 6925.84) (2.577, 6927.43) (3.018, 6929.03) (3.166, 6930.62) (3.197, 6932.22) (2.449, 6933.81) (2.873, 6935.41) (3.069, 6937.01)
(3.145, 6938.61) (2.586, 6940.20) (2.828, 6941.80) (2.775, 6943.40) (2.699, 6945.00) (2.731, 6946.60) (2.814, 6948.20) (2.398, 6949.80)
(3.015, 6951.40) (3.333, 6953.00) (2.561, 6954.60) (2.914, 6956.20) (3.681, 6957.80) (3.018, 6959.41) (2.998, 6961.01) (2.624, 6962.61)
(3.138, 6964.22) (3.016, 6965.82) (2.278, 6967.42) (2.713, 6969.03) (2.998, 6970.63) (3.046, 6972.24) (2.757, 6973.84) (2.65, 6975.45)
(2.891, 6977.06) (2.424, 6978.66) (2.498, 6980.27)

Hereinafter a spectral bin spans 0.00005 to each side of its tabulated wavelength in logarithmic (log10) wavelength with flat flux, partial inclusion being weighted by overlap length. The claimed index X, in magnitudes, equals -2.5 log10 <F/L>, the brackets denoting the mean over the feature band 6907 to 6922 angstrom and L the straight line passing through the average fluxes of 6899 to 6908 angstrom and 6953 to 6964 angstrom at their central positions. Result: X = 0.04 mag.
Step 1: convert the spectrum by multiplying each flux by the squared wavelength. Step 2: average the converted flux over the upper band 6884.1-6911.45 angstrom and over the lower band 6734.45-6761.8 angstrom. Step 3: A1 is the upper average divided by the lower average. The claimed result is 1.38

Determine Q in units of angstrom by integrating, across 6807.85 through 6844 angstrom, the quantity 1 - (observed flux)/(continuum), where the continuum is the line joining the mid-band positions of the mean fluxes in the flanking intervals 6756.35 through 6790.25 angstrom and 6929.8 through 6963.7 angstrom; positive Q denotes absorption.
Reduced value -2.78 angstrom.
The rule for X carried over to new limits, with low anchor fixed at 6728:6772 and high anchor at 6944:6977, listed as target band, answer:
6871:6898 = -0.098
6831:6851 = -0.229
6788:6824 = -0.038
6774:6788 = -0.204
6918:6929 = -0.028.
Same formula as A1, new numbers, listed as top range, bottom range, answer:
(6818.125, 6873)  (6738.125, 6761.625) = 1.38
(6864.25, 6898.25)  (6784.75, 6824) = 1.11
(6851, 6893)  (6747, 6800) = 1.19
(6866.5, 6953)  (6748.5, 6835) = 1.08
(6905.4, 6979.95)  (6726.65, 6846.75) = 1.09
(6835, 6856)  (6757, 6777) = 1.22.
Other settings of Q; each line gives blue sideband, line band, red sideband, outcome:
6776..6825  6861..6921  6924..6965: -2.5 angstrom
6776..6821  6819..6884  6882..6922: -3.7 angstrom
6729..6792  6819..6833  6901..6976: -1.7 angstrom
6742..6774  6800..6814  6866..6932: -0.7 angstrom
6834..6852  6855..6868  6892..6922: 1.1 angstrom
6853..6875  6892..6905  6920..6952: -0.6 angstrom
